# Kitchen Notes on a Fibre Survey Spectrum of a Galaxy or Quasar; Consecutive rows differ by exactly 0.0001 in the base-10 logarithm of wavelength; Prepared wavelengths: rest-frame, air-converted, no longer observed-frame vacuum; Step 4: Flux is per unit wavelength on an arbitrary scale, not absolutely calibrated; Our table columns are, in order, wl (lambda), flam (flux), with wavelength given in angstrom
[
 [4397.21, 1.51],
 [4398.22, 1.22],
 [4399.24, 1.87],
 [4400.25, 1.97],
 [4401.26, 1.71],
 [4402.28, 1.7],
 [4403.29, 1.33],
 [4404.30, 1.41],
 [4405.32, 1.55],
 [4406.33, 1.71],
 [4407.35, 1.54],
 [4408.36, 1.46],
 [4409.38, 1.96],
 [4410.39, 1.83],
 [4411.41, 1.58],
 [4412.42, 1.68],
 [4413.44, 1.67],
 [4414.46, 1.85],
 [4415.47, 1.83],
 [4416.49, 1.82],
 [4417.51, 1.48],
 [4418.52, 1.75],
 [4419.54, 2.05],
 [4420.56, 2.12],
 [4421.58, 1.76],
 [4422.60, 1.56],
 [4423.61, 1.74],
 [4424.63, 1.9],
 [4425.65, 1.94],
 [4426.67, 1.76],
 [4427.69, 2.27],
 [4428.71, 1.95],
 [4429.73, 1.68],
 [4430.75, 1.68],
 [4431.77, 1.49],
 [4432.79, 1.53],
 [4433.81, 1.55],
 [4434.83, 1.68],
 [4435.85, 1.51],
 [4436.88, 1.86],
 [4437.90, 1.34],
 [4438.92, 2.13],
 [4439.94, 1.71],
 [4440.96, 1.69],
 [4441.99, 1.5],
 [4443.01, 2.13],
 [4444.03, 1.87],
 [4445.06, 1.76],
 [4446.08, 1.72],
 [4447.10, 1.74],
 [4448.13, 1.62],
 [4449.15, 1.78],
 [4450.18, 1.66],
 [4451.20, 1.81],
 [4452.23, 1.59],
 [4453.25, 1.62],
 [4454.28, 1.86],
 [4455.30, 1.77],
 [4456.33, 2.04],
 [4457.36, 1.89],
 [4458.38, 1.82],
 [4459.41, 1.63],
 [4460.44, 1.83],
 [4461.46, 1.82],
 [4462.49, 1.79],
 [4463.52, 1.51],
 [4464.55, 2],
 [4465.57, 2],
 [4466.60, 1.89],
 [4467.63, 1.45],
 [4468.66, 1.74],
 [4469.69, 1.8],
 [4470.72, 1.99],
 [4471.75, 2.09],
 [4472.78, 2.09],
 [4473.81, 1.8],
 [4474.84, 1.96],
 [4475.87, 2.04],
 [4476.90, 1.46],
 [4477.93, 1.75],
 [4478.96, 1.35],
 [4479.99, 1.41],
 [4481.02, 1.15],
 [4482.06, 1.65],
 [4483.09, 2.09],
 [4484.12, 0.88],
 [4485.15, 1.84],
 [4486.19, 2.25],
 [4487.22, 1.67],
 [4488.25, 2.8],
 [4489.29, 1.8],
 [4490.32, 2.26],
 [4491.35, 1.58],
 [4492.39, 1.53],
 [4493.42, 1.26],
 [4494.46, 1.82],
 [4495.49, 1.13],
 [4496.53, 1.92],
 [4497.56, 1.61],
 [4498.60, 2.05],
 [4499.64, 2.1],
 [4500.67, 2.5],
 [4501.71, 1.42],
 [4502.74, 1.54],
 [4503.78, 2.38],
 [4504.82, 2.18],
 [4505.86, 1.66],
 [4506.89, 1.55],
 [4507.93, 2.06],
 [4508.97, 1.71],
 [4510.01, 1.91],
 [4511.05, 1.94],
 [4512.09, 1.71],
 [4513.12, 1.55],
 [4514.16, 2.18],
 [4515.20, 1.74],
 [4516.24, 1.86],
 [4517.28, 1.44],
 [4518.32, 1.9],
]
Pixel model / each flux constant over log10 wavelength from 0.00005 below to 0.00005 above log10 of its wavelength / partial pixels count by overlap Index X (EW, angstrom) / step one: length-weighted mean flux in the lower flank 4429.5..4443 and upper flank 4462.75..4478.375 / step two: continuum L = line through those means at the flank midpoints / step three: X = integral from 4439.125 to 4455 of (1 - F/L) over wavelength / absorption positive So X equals -0.3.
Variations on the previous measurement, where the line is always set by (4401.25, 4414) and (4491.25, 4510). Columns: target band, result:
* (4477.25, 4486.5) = 0.9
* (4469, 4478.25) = -0.8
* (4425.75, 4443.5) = -0.7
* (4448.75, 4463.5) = -0.5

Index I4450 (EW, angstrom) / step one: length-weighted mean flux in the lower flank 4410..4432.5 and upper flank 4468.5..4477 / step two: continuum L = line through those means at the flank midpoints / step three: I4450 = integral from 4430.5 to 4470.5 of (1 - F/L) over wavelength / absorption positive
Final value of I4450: 2.5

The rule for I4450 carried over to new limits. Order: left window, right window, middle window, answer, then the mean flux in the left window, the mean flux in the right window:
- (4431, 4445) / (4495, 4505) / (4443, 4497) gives 0.6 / 1.69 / 1.87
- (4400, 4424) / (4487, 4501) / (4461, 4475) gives -0.3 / 1.71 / 1.85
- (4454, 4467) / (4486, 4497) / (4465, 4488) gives 0.8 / 1.83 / 1.81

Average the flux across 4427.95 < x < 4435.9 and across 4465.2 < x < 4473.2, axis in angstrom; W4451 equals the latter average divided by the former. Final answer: 1.1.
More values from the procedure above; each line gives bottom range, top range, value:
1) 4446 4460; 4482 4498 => 1.00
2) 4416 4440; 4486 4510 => 1.05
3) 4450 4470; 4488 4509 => 1.04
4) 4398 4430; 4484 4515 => 1.05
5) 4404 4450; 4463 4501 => 1.03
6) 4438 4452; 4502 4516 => 1.05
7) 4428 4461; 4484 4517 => 1.06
